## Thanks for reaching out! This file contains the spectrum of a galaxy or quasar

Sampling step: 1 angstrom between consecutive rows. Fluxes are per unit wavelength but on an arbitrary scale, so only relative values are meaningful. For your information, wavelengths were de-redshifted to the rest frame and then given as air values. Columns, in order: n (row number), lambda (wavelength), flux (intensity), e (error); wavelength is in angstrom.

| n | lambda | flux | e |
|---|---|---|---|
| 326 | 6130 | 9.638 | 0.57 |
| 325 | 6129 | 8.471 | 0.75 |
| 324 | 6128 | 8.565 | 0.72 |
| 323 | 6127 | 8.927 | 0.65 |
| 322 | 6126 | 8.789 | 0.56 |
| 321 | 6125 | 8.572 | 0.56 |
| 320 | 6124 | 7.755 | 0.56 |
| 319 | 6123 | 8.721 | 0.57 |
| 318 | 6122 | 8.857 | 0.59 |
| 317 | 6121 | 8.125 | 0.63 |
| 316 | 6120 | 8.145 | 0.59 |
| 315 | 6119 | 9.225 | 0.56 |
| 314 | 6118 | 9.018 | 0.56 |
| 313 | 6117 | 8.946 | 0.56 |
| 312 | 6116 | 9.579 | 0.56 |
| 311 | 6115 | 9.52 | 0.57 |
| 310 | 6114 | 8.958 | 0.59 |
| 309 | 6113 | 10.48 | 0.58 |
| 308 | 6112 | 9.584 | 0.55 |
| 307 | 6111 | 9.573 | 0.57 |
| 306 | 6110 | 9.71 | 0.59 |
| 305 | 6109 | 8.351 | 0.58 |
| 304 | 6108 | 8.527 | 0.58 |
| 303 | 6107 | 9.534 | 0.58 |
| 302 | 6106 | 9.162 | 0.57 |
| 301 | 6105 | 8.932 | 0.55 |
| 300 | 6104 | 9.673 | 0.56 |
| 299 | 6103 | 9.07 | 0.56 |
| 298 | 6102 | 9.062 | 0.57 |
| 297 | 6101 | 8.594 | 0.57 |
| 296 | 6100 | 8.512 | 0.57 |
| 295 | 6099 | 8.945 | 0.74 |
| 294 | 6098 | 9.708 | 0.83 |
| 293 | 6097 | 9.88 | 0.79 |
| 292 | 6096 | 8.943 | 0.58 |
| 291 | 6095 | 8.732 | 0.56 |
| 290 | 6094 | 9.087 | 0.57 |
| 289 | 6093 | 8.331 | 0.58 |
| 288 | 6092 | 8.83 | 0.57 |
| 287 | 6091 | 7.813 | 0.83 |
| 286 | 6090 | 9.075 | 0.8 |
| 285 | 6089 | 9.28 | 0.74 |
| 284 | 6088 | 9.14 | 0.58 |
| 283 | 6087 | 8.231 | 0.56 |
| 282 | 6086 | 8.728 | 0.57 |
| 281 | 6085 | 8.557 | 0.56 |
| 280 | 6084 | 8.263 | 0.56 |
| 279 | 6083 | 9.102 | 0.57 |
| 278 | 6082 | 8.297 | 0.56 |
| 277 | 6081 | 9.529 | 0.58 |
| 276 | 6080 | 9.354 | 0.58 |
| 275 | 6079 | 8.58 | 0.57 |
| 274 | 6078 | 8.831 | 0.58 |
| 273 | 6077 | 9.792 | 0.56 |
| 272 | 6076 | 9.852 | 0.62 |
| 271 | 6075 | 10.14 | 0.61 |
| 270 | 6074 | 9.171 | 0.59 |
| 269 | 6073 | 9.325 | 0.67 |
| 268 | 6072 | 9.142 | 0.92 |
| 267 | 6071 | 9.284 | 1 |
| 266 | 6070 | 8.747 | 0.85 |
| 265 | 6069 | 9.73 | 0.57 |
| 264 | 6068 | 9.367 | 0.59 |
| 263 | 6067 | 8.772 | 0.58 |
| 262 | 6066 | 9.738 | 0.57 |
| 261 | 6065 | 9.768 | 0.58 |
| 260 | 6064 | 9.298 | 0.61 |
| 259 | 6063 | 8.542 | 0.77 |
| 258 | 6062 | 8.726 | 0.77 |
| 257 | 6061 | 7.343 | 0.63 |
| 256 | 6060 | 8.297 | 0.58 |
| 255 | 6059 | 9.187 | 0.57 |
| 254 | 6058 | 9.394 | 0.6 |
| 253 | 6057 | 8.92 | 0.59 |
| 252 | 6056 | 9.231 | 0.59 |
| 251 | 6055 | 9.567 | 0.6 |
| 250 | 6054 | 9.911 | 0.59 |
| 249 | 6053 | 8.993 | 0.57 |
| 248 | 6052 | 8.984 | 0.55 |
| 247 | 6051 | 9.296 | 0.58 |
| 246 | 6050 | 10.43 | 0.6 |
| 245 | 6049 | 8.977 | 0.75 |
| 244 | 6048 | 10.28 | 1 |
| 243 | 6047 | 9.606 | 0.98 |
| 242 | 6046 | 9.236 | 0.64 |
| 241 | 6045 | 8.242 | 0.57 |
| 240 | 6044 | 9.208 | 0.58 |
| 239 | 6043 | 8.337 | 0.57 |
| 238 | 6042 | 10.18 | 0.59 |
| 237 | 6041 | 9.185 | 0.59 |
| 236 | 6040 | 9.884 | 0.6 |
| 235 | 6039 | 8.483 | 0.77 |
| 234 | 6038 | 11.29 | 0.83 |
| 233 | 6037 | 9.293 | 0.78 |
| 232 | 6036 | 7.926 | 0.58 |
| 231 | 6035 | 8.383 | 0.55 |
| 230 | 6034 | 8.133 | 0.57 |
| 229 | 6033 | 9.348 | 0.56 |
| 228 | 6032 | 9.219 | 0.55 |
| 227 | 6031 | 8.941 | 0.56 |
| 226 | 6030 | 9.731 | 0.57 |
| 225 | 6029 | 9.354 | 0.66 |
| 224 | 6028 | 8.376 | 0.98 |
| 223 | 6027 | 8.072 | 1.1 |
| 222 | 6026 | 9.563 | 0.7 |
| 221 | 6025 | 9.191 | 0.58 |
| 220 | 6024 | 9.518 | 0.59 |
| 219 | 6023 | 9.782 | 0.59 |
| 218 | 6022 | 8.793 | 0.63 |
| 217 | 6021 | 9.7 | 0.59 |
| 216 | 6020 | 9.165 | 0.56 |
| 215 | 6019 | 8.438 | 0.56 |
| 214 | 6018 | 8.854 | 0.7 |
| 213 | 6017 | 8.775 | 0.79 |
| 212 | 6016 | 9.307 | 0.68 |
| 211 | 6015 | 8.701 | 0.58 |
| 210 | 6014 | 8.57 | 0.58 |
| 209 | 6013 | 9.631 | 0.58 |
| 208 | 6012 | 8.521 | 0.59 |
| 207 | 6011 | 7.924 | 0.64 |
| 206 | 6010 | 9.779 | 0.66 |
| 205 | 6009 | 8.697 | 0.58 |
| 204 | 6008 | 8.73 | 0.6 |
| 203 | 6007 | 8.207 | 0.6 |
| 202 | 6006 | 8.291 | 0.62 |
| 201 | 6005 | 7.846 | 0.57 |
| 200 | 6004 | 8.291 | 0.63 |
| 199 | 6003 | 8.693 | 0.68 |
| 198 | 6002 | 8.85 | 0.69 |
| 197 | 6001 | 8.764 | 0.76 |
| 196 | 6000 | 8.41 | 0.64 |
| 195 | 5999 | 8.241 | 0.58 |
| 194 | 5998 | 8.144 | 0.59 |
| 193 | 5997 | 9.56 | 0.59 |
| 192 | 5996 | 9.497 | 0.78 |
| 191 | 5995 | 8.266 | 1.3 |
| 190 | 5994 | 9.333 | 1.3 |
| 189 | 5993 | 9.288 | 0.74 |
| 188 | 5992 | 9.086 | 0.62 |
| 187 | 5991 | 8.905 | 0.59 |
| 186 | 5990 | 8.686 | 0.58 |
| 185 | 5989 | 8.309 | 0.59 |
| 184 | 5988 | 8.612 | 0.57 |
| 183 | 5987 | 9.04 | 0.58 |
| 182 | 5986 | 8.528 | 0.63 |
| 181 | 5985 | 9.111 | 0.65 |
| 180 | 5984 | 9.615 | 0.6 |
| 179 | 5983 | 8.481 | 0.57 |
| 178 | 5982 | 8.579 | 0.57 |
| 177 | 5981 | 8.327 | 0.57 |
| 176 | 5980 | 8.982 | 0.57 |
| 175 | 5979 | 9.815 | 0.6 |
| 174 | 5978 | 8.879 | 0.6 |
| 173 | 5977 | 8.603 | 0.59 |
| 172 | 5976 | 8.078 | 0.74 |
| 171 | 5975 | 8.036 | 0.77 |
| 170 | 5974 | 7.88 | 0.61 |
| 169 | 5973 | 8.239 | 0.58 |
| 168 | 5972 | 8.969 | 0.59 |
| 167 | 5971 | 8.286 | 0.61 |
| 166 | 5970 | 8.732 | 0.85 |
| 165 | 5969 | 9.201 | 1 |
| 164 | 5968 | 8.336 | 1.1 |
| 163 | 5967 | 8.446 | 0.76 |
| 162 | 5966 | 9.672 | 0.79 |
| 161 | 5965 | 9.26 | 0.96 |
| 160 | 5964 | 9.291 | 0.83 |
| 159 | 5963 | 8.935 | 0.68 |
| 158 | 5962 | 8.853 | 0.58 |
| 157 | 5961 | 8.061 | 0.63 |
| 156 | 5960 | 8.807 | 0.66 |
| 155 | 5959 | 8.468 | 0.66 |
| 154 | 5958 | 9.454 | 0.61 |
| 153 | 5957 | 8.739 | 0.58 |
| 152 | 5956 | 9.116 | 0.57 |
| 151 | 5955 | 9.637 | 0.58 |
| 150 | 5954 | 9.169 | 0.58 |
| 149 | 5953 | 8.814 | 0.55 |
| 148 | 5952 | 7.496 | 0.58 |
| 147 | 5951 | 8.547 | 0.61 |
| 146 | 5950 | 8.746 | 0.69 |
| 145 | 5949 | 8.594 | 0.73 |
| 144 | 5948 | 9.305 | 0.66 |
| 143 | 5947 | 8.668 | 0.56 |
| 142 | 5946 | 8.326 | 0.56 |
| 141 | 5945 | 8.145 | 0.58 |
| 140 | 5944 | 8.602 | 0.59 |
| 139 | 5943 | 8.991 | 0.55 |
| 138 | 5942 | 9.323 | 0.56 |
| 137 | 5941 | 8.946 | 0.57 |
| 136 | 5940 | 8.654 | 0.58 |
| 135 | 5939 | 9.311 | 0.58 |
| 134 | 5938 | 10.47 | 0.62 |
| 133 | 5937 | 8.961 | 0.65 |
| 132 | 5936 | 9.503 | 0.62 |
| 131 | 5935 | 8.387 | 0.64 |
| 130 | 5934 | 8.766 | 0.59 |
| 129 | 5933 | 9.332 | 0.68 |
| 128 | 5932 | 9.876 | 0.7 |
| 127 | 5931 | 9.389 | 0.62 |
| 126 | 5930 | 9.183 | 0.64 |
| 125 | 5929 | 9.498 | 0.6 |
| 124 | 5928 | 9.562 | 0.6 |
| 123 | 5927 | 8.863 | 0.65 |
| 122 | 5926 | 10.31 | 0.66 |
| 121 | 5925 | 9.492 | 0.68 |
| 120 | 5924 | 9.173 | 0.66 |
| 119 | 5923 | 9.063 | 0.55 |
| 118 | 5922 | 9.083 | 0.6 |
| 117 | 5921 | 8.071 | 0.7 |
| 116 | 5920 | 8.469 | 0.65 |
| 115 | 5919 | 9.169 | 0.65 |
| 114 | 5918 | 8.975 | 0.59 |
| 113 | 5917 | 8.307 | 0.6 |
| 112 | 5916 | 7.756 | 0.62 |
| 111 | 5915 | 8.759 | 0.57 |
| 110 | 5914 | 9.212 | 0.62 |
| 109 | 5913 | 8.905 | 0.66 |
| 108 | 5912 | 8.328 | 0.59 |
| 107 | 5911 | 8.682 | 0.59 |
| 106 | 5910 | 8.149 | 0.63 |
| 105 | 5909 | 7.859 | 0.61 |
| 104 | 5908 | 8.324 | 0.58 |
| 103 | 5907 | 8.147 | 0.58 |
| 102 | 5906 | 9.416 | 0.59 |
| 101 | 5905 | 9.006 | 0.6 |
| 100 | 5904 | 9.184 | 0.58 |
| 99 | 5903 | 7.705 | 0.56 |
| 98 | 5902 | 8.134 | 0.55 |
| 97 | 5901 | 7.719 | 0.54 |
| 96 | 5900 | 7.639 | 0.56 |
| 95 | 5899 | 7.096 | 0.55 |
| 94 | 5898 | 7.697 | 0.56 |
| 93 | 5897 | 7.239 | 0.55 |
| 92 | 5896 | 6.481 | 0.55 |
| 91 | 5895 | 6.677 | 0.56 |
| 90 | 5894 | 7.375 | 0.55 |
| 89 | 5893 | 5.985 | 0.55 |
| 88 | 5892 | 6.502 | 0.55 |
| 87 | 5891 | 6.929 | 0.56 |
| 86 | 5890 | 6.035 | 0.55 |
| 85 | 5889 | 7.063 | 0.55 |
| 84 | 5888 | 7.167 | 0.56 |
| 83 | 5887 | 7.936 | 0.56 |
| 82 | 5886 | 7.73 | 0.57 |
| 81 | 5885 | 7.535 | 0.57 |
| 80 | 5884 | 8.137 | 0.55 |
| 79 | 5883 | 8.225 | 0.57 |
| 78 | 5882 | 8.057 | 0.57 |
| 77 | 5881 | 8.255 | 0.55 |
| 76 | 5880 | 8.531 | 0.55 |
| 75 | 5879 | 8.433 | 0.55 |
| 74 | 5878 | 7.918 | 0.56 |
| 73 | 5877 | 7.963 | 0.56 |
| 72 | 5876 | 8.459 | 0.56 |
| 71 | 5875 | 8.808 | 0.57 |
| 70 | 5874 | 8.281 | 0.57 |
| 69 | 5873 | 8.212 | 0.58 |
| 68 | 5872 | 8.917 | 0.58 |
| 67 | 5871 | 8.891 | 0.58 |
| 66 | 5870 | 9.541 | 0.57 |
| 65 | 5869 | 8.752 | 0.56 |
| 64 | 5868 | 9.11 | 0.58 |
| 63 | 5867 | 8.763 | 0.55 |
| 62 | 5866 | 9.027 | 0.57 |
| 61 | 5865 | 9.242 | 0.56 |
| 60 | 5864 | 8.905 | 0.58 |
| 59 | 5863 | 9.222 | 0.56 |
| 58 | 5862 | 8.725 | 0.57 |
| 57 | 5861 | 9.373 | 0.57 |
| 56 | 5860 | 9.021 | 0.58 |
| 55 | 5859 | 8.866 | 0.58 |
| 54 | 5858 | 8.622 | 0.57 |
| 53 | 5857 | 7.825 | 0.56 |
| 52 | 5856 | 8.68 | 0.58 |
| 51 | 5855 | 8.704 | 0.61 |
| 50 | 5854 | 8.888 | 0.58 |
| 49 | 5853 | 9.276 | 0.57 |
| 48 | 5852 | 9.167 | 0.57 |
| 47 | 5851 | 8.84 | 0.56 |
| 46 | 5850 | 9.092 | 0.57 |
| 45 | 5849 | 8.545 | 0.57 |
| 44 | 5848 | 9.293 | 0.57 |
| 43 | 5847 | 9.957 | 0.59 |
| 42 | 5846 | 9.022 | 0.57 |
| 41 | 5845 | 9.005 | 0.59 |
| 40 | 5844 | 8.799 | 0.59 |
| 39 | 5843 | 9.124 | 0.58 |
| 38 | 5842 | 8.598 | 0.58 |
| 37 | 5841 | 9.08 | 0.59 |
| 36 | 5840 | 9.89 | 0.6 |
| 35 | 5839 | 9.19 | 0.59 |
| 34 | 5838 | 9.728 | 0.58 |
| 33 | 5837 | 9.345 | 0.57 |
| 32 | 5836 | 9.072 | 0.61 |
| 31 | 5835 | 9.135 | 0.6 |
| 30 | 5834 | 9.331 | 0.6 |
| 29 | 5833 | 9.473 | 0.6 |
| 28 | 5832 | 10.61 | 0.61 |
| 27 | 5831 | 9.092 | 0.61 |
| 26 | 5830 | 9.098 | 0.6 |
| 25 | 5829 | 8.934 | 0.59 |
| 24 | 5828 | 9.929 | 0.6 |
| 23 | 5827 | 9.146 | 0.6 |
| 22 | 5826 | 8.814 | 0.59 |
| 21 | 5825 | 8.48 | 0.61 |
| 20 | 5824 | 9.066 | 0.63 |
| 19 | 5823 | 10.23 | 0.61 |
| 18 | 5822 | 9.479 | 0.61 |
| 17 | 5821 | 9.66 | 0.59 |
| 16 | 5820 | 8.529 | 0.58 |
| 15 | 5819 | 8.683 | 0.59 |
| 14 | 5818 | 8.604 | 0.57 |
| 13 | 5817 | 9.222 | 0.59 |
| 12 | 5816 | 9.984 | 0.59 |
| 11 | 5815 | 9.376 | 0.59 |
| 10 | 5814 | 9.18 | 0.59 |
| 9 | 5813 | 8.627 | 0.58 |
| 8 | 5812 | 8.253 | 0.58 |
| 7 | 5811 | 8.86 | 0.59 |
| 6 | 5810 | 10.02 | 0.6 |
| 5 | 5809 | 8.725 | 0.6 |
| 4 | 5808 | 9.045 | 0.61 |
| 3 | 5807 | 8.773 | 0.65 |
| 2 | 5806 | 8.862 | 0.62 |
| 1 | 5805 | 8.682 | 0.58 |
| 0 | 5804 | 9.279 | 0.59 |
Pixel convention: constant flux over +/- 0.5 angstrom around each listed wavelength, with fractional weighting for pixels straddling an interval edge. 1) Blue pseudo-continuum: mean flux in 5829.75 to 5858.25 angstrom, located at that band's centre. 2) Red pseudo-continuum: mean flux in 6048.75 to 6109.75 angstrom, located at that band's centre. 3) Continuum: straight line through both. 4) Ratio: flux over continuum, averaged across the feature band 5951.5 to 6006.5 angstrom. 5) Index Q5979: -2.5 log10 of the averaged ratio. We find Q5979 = 0.04 mag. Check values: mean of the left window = 9.12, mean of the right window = 9.06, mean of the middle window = 8.75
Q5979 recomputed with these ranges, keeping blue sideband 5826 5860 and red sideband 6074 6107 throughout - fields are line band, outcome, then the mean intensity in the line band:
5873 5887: 0.118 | 8.17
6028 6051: -0.024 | 9.24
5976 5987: 0.024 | 8.86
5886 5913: 0.187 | 7.66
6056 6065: 0.027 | 8.8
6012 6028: 0.001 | 9.03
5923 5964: 0.008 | 9.02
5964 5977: 0.055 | 8.62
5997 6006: 0.073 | 8.46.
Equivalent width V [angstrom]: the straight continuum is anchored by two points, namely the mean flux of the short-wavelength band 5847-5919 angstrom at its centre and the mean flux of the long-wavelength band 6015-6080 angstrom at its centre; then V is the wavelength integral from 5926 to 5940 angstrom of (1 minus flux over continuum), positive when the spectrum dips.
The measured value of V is -1.2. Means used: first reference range 8.3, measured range 9.33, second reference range 9.17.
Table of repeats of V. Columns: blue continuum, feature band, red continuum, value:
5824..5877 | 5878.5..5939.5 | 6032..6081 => 4.91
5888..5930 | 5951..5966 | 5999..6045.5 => -0.65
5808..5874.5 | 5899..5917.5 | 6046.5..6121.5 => 1.47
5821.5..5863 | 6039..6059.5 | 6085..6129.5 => -0.79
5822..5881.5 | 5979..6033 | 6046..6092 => 1.29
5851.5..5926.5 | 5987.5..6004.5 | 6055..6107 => -0.07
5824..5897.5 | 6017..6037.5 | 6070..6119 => -0.08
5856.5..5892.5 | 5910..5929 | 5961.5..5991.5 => -0.87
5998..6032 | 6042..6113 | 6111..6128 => -1.60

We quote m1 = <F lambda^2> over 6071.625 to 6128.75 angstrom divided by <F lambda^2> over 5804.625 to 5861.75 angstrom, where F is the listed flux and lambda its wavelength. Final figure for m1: 1.1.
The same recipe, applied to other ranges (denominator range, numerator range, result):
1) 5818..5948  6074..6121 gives 1.12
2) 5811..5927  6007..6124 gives 1.12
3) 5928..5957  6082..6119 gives 1.06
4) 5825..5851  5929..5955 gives 1.01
